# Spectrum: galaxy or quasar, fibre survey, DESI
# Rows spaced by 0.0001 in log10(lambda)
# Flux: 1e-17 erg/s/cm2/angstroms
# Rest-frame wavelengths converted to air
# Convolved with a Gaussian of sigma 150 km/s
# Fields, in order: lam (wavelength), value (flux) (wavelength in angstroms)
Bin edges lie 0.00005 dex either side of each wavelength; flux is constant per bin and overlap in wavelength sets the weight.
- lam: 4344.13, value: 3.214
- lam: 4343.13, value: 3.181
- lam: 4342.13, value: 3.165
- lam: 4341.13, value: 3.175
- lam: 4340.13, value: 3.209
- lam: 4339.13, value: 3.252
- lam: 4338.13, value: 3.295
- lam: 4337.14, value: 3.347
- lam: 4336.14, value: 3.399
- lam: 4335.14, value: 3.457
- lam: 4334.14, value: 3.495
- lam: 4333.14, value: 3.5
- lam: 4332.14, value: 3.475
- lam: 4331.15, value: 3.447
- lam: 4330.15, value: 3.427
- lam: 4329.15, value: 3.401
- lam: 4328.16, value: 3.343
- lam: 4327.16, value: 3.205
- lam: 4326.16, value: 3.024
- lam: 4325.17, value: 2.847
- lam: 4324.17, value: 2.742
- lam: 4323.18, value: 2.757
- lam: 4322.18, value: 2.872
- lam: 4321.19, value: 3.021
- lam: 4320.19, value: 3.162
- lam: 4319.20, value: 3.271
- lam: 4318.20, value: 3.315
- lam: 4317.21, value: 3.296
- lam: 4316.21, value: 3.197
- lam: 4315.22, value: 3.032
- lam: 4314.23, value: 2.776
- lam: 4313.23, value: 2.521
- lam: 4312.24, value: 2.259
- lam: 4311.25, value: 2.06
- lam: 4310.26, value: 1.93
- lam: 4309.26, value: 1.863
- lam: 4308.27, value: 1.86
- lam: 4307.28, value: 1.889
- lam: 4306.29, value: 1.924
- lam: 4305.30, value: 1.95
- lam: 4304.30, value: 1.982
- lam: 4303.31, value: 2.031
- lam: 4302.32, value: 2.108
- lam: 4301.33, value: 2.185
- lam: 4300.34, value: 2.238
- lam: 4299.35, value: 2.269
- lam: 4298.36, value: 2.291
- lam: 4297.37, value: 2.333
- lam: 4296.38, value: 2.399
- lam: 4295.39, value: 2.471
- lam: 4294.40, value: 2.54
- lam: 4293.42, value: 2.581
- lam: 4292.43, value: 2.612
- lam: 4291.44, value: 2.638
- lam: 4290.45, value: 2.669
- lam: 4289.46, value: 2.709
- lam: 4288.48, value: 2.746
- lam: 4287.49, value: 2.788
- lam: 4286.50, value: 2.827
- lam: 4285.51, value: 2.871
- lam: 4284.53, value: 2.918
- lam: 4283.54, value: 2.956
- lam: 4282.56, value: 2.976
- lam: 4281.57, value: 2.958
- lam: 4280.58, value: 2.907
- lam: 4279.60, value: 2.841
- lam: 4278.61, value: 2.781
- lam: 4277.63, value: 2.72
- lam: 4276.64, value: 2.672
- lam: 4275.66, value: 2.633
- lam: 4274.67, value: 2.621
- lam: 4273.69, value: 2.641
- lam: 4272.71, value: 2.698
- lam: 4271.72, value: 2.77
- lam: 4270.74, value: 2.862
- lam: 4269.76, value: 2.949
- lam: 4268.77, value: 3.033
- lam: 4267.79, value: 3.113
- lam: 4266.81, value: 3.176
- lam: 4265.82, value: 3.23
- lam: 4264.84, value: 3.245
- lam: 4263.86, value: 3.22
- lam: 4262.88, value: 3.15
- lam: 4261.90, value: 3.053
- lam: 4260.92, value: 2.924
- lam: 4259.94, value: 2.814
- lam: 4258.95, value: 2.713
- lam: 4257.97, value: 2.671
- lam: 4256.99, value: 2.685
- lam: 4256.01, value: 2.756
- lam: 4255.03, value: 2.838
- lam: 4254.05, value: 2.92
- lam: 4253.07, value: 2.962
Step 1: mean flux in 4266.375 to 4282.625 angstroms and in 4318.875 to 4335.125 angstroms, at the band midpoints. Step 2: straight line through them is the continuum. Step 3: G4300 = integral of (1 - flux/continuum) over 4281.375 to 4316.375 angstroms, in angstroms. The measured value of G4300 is 6.5 angstroms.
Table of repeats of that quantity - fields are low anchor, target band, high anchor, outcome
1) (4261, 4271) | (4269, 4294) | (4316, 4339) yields 2.9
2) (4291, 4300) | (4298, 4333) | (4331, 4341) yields 3.2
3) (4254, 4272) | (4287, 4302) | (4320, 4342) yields 2.8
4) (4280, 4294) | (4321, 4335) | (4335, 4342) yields 0.0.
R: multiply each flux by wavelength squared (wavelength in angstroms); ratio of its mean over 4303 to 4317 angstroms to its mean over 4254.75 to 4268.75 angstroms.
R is 0.78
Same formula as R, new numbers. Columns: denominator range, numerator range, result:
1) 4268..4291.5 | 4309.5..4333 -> 1.08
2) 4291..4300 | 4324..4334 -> 1.35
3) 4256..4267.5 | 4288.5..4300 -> 0.85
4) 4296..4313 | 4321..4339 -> 1.56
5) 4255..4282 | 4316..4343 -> 1.15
